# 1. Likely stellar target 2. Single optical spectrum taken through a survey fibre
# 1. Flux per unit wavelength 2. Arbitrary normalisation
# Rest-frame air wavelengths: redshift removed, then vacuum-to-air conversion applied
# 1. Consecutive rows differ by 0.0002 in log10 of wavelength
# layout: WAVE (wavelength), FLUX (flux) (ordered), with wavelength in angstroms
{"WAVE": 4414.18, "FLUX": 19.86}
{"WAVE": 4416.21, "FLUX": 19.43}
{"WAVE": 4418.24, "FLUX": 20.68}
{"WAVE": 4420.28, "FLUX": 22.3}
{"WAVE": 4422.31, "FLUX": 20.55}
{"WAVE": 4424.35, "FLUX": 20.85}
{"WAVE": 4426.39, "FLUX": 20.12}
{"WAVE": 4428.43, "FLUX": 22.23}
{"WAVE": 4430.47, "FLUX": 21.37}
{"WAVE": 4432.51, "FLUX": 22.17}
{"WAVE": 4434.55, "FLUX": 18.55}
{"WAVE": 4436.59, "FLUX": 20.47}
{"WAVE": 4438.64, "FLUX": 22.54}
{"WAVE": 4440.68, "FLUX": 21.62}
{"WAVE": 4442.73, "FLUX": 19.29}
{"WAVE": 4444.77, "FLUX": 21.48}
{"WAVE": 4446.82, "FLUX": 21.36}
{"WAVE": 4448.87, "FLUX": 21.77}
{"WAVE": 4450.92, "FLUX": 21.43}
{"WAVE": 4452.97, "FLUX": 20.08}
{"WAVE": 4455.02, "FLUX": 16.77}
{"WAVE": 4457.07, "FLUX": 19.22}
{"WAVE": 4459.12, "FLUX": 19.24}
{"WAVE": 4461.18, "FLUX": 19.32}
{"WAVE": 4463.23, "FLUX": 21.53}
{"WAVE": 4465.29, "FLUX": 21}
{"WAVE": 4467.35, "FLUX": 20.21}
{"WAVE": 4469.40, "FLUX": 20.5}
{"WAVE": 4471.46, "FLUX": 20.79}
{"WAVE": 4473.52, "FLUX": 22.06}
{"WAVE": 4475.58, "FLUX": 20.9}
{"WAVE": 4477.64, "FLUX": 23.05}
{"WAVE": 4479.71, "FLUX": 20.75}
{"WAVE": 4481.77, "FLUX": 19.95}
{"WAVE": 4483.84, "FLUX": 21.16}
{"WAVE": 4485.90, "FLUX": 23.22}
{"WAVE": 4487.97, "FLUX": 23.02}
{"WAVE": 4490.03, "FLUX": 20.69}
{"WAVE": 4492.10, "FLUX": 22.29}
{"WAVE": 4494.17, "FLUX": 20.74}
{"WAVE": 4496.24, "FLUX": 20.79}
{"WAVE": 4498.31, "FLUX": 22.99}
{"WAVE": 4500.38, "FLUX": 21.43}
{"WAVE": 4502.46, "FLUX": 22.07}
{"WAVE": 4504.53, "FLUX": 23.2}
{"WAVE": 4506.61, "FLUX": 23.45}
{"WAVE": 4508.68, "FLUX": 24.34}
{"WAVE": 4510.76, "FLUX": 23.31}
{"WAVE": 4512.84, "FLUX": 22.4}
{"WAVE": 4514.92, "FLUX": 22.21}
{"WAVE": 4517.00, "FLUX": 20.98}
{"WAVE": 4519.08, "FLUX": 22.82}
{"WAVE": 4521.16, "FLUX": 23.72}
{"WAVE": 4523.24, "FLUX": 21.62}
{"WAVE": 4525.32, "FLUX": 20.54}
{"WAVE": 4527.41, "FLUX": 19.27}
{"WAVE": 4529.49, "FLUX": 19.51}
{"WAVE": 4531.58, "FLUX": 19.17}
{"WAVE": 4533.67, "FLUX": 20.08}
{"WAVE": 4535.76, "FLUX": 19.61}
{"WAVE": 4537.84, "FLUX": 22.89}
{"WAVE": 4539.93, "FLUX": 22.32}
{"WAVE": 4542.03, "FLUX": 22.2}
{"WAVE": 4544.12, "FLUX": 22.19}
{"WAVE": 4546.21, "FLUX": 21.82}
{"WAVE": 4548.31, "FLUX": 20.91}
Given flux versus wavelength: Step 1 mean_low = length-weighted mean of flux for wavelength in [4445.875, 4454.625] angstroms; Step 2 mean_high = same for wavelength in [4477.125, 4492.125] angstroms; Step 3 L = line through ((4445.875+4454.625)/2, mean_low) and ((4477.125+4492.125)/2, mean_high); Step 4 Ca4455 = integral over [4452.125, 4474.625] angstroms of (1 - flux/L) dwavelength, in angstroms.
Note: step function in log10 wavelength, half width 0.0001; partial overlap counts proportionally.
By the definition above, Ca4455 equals 1.2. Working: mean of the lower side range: 20.8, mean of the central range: 20.1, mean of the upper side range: 21.7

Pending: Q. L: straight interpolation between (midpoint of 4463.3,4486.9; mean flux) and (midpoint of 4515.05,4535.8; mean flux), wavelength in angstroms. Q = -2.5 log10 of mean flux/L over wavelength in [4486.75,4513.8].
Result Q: -0.066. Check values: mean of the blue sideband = 21.2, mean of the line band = 22.4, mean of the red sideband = 20.8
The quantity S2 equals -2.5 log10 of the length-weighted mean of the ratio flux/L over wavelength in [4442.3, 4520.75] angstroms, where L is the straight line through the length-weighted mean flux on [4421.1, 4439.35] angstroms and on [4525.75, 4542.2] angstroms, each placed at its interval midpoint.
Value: -0.03 mag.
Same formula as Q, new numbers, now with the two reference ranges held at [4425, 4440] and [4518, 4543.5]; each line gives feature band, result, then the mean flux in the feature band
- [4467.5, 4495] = -0.016 mag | 21.4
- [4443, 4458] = 0.043 mag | 20.3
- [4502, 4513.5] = -0.101 mag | 23.2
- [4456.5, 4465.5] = 0.057 mag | 20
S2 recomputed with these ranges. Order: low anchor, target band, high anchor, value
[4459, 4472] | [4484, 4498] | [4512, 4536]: -0.058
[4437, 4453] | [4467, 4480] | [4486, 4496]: 0.015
